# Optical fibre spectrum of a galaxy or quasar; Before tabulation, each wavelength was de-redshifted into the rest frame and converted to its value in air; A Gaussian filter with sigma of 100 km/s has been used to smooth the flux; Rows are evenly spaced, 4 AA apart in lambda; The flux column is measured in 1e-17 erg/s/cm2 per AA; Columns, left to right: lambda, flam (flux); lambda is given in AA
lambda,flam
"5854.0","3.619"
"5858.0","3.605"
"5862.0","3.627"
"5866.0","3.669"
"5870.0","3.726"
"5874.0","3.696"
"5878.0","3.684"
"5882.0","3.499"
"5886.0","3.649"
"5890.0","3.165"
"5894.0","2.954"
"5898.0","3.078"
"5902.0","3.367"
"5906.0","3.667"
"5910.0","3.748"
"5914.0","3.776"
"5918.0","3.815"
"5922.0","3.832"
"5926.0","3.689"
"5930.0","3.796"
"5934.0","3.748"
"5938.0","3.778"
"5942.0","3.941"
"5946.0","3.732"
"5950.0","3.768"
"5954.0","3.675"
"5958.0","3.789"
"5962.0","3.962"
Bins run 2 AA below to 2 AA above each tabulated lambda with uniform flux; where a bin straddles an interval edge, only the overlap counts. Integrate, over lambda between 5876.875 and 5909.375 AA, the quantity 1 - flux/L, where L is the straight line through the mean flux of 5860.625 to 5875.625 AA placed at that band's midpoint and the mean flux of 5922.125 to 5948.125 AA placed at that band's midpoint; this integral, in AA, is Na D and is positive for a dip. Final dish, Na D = 2.9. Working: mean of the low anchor 3.68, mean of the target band 3.39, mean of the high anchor 3.78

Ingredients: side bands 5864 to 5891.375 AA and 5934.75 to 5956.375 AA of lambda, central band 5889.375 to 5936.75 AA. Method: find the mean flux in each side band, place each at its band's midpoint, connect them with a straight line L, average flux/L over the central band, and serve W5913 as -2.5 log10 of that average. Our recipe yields 0.04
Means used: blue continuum 3.59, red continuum 3.78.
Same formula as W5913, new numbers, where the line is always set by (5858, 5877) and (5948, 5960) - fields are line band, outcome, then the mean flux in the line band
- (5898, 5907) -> 0.09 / 3.4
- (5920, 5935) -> -0.01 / 3.77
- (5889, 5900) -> 0.21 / 3.06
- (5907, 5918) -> -0.02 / 3.76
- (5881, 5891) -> 0.07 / 3.46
